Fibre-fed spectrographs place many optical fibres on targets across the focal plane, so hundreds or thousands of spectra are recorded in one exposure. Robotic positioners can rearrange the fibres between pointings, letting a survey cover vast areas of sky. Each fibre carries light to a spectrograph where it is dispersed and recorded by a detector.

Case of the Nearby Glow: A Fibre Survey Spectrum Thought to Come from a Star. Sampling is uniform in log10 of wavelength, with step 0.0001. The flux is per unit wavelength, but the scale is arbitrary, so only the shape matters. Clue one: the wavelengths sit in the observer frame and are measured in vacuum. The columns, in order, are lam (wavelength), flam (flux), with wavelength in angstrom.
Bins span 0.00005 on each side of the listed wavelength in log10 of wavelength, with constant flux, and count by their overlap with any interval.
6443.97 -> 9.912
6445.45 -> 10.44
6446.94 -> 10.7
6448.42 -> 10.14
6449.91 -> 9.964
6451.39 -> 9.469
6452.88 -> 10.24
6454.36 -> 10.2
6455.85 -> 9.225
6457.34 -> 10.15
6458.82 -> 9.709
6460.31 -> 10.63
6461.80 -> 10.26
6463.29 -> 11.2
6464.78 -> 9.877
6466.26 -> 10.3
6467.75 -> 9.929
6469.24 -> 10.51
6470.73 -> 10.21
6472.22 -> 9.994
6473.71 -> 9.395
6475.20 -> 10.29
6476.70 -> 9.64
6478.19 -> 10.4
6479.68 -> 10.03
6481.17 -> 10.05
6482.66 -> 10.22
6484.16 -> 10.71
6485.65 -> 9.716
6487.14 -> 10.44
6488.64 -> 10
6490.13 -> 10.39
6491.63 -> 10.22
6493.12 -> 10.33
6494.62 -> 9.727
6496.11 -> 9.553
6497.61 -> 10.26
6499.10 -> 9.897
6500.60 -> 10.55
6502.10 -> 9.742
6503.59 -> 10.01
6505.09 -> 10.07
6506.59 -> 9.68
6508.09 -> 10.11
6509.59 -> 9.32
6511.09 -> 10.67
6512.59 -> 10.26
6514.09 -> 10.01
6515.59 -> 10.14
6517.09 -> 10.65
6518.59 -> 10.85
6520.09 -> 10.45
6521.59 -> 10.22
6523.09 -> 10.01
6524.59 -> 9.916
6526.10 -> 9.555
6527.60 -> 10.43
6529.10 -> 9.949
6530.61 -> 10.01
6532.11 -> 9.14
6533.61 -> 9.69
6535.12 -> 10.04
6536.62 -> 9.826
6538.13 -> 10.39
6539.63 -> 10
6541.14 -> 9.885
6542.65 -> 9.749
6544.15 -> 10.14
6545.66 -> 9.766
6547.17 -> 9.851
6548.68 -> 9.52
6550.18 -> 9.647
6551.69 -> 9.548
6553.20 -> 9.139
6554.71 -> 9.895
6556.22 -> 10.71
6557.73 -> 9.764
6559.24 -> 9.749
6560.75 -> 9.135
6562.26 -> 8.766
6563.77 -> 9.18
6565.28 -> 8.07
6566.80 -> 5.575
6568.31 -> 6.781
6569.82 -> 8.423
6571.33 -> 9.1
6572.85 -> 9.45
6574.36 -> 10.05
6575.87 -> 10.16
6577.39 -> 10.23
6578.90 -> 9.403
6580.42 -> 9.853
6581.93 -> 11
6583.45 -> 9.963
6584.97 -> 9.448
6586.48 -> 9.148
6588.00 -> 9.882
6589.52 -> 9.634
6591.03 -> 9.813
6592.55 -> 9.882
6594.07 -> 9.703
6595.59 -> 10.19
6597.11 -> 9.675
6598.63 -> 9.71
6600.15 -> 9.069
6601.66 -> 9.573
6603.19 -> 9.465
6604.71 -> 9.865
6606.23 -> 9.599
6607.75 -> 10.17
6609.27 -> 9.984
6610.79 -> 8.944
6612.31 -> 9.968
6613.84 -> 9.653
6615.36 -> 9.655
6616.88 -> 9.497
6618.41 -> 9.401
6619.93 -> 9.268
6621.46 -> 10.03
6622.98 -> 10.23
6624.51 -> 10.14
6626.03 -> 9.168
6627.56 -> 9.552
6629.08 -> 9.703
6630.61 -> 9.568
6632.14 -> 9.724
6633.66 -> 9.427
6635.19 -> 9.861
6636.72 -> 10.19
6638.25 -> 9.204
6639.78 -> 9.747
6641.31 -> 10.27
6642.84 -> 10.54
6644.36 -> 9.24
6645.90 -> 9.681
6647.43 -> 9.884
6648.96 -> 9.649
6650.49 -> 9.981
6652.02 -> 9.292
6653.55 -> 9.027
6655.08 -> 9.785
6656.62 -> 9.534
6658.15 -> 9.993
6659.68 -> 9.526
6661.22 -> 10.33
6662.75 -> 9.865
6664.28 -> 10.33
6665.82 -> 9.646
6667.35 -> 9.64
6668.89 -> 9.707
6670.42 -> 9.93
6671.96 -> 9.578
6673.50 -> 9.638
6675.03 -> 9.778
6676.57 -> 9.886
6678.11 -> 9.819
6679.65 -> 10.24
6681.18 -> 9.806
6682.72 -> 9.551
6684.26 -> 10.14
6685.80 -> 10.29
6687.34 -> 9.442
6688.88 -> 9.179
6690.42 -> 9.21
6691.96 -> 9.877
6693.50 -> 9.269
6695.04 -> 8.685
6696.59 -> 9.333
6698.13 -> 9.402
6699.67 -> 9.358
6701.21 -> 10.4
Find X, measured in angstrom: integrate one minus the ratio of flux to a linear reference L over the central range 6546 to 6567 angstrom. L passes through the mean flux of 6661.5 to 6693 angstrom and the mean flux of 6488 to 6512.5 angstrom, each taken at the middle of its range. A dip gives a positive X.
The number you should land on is 1.4 angstrom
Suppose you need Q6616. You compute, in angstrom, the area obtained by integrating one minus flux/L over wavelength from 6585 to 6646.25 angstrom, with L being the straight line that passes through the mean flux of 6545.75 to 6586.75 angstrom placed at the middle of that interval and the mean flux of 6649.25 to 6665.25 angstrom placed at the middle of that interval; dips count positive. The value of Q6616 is -0.86 angstrom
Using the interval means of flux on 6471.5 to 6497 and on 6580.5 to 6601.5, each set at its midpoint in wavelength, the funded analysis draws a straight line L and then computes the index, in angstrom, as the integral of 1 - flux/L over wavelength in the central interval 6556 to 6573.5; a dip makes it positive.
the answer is 2.1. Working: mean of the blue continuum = 10.1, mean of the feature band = 8.66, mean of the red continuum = 9.78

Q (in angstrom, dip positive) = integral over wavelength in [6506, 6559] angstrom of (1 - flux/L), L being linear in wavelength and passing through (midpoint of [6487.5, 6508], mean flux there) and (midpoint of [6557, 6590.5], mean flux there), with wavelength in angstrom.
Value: -1.7 angstrom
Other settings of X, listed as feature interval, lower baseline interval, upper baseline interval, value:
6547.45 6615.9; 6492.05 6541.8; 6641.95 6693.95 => 3.1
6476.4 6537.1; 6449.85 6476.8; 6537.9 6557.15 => -0.7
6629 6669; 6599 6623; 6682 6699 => -0.8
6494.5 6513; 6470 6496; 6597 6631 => 0.1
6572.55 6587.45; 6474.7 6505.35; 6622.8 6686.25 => 0.1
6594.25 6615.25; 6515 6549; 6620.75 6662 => 0.3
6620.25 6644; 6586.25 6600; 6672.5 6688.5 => -0.1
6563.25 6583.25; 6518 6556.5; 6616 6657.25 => 1.6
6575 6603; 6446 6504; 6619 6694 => 0.3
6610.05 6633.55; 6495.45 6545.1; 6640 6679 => 0.5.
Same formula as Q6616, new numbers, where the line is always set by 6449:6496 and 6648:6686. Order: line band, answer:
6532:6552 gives 0.3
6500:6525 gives -0.3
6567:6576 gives 1.1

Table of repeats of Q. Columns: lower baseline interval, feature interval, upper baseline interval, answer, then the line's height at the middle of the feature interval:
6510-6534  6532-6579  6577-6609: 2.6 angstrom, 9.96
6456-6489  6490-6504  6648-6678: 0.1 angstrom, 10.1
